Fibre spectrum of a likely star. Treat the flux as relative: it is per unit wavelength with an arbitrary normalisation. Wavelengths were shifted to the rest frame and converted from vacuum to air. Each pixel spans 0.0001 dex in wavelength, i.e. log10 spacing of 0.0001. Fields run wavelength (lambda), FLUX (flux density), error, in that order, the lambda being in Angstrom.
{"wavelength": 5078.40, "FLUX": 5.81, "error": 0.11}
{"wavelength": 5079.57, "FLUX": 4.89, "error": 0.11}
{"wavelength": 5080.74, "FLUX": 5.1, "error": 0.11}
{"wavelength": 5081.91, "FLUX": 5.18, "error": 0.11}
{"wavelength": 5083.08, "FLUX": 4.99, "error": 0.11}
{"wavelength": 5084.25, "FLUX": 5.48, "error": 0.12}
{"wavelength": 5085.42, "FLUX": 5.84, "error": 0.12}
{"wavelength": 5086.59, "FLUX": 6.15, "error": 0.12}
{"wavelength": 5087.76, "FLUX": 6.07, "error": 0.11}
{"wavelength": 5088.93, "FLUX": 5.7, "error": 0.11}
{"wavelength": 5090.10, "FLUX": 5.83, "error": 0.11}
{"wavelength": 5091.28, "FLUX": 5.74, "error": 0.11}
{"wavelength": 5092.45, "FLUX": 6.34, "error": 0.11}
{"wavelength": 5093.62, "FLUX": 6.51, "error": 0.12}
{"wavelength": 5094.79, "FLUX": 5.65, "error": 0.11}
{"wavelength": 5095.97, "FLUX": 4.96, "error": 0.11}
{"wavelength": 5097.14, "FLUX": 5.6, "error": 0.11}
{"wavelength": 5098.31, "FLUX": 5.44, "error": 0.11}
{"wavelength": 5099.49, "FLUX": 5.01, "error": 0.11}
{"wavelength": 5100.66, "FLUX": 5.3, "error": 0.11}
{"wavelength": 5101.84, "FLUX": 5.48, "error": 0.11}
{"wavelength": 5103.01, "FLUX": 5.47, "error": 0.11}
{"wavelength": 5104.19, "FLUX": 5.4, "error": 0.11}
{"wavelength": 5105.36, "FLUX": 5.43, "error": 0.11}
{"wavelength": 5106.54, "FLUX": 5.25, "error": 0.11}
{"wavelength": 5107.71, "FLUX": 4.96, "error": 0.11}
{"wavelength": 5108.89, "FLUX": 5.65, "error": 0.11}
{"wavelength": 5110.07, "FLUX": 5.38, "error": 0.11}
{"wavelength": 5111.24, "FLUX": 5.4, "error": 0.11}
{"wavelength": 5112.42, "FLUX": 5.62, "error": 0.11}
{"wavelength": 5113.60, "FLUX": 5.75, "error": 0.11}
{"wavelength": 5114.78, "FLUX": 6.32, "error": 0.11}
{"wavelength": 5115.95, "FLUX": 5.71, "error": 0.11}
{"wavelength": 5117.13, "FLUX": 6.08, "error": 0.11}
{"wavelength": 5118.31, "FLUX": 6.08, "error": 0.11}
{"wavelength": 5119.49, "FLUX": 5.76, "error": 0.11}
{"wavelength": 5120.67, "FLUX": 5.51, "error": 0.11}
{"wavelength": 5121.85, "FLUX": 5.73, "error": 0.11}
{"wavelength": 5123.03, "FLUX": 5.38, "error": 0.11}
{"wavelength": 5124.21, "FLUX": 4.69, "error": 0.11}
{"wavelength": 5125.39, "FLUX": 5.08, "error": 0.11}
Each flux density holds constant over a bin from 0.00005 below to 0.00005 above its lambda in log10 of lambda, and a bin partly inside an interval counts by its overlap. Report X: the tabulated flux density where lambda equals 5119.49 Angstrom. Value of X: 5.76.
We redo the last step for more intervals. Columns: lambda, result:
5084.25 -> 5.48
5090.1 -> 5.83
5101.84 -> 5.48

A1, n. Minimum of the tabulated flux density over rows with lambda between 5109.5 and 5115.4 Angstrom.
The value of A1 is 5.38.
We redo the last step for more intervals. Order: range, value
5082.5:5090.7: 4.99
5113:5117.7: 5.71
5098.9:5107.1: 5.01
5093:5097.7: 4.96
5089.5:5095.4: 5.65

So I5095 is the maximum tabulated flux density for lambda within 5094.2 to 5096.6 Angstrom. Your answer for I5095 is 5.65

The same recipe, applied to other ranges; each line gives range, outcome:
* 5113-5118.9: 6.32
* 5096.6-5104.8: 5.6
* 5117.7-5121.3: 6.08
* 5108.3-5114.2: 5.75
